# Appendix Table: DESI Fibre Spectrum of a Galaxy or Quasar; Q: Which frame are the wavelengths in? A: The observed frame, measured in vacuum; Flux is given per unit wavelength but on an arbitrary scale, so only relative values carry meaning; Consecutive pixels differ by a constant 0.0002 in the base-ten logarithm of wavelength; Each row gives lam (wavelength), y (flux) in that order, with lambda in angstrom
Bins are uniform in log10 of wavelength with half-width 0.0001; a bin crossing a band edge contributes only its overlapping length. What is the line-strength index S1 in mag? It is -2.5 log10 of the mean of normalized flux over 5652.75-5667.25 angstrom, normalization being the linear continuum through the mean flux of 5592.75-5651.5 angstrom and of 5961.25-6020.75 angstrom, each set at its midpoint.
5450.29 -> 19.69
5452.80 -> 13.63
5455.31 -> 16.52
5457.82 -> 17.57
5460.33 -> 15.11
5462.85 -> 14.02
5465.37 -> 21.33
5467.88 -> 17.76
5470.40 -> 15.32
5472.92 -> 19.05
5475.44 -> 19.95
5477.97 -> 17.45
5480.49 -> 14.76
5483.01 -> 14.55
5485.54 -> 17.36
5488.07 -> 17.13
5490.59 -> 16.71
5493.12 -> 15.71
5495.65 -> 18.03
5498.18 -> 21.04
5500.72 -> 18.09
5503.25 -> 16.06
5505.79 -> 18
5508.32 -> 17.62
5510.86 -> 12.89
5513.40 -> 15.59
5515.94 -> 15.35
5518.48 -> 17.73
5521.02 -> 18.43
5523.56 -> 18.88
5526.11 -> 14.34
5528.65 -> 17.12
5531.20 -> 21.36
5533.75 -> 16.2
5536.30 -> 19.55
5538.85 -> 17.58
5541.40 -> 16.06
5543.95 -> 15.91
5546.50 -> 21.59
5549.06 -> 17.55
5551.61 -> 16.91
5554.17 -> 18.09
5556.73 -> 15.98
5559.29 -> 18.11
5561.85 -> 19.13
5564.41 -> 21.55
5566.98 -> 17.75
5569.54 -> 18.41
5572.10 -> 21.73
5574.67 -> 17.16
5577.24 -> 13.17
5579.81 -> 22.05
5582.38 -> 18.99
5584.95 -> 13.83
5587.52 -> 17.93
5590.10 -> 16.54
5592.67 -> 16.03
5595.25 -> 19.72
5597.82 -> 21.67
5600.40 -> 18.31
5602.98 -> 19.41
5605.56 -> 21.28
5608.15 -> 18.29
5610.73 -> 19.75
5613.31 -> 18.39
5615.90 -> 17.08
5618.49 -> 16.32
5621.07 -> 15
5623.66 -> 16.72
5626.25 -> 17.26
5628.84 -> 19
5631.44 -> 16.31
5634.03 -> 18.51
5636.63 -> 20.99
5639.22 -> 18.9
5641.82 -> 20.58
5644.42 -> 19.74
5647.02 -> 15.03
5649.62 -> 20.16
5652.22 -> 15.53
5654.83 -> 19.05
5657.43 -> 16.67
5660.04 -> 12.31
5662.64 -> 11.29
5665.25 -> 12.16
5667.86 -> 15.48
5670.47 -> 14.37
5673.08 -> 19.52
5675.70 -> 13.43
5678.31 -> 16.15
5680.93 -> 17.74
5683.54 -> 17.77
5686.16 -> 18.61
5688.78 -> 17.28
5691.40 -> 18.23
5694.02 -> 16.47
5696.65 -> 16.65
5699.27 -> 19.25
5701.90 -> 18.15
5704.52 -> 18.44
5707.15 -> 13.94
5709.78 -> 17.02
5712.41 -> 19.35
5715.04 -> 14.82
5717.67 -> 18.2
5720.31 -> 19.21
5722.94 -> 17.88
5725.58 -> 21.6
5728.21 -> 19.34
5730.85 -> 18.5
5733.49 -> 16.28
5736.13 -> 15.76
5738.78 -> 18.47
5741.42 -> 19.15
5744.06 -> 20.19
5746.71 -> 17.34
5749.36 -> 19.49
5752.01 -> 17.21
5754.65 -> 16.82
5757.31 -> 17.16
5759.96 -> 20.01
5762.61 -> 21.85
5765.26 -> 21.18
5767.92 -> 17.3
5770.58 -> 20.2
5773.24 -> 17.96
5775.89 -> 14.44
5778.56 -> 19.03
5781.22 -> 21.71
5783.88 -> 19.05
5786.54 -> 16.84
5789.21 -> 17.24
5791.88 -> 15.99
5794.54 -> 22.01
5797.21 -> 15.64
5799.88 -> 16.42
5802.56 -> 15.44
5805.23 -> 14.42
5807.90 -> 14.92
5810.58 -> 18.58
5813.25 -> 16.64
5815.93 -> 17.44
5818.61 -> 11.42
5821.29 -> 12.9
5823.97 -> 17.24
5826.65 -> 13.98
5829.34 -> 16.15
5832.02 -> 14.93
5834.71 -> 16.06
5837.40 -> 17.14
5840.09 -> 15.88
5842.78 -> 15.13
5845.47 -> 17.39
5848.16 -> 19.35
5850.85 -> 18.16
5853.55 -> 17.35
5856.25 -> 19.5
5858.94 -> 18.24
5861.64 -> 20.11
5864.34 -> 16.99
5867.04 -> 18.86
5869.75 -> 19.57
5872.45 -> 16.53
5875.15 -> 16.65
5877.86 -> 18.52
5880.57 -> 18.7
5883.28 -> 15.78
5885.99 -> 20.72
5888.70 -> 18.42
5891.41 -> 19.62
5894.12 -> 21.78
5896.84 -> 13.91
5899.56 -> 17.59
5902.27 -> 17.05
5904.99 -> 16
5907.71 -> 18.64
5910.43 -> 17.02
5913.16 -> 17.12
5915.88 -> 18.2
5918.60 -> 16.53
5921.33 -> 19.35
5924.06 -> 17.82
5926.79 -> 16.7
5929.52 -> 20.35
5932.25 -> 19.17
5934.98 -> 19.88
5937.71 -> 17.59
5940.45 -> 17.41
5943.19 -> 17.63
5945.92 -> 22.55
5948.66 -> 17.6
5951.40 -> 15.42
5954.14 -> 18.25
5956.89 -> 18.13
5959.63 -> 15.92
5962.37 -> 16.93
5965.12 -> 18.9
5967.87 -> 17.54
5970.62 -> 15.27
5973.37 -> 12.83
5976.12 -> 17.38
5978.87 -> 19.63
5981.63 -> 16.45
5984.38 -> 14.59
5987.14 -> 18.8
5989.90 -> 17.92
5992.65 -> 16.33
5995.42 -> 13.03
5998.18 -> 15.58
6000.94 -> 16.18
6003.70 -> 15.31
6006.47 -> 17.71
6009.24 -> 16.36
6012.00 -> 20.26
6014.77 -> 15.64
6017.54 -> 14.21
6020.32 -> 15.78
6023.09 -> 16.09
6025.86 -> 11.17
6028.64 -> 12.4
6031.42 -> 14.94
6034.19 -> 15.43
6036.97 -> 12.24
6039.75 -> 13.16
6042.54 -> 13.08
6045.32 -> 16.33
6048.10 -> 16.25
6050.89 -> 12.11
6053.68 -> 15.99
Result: 0.26 mag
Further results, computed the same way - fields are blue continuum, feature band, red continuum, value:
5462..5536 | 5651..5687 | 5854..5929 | 0.123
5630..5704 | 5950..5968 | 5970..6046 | -0.103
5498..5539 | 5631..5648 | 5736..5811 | -0.067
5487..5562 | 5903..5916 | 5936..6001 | -0.014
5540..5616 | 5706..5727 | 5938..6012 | 0.002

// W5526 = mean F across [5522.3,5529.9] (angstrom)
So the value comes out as 16.8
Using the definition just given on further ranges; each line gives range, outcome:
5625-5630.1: 18.1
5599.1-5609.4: 19.3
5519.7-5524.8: 18.7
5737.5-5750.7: 18.9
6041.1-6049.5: 15.2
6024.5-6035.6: 13.5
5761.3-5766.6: 21.5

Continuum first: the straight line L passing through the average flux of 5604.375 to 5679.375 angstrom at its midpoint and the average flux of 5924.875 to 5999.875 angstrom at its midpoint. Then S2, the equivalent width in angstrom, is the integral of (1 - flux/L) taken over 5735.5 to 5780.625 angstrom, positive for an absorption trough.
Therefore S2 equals -3.6 angstrom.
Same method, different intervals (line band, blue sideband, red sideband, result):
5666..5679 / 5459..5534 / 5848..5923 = 1.4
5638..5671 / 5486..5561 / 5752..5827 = 2.0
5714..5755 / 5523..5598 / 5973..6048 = -2.8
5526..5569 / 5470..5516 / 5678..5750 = -2.1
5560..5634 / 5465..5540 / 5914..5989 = -3.3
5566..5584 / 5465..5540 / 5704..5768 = -0.8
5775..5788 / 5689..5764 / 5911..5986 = -0.3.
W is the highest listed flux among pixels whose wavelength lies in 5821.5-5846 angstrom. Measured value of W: 17.39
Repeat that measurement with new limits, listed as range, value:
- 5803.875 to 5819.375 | 18.58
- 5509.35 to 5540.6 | 21.36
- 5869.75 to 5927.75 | 21.78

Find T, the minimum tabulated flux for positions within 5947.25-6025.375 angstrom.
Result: 12.83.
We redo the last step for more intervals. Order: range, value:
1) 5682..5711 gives 13.94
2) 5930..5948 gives 17.41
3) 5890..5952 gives 13.91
